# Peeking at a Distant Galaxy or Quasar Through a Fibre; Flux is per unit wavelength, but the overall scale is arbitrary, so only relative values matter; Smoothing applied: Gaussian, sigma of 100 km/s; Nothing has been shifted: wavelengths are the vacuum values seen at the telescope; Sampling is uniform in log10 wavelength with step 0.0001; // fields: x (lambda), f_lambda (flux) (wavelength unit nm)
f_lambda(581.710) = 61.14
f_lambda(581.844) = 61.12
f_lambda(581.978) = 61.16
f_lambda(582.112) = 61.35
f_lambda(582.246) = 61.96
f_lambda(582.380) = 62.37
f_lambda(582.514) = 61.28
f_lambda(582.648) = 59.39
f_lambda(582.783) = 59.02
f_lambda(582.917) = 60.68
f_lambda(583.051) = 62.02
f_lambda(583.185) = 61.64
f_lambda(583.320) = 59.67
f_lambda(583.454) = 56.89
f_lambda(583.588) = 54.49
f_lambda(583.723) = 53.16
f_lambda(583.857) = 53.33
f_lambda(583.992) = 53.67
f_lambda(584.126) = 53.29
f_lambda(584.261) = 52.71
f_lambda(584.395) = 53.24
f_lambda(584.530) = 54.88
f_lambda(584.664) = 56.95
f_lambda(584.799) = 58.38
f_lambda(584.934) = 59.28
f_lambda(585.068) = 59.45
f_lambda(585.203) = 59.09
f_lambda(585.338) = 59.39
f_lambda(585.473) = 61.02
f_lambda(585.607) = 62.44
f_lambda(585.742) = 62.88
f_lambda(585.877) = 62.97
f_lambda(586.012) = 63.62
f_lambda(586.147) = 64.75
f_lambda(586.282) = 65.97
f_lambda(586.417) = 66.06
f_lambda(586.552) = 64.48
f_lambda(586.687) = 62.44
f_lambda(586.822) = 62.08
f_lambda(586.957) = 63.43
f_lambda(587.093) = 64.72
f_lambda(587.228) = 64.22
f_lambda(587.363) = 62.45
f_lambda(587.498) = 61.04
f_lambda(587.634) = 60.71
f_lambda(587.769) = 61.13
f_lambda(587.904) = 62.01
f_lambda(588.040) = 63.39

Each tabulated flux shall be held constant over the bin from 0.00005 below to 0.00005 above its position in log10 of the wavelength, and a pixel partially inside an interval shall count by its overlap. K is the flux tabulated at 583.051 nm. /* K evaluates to 62.02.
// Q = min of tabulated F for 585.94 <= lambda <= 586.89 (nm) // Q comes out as 62.08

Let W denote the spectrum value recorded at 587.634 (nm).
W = 60.71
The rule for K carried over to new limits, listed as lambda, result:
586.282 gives 65.97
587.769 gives 61.13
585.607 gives 62.44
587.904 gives 62.01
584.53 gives 54.88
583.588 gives 54.49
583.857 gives 53.33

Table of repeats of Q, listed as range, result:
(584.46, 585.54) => 54.88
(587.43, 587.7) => 60.71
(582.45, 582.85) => 59.02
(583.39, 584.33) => 52.71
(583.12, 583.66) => 54.49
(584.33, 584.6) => 53.24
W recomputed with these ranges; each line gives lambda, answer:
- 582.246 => 61.96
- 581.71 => 61.14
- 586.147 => 64.75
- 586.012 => 63.62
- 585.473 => 61.02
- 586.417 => 66.06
